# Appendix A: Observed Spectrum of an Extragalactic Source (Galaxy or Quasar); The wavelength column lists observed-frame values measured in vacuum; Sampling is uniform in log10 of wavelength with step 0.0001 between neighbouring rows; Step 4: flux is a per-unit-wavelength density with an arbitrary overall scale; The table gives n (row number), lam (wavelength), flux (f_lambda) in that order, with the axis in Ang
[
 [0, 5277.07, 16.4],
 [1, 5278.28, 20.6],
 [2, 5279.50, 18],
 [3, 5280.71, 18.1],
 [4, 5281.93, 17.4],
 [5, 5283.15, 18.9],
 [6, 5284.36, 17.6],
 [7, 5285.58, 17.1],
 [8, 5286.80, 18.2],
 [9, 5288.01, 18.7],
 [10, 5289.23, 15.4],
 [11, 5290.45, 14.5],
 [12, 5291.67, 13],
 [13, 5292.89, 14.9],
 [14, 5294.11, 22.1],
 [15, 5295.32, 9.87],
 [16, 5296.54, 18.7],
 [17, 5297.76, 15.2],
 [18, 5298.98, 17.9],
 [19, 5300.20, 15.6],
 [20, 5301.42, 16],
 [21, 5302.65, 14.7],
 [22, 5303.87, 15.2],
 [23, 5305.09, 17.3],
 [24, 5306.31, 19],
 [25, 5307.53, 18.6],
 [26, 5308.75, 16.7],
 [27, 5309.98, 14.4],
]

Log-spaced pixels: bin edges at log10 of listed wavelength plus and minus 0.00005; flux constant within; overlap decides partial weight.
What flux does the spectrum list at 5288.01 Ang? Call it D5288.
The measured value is 18.7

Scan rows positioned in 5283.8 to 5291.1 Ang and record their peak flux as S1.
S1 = 18.7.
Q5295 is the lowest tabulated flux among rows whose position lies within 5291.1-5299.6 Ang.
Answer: 9.87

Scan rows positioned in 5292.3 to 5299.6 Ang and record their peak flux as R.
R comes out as 22.1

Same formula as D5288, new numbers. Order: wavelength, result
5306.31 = 19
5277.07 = 16.4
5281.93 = 17.4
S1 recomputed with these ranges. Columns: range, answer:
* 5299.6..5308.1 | 19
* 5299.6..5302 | 16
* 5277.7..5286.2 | 20.6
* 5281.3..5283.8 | 18.9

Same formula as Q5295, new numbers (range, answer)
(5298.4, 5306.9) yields 14.7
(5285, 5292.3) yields 13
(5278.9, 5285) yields 17.4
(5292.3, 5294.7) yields 14.9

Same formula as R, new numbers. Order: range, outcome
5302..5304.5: 15.2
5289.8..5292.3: 14.5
